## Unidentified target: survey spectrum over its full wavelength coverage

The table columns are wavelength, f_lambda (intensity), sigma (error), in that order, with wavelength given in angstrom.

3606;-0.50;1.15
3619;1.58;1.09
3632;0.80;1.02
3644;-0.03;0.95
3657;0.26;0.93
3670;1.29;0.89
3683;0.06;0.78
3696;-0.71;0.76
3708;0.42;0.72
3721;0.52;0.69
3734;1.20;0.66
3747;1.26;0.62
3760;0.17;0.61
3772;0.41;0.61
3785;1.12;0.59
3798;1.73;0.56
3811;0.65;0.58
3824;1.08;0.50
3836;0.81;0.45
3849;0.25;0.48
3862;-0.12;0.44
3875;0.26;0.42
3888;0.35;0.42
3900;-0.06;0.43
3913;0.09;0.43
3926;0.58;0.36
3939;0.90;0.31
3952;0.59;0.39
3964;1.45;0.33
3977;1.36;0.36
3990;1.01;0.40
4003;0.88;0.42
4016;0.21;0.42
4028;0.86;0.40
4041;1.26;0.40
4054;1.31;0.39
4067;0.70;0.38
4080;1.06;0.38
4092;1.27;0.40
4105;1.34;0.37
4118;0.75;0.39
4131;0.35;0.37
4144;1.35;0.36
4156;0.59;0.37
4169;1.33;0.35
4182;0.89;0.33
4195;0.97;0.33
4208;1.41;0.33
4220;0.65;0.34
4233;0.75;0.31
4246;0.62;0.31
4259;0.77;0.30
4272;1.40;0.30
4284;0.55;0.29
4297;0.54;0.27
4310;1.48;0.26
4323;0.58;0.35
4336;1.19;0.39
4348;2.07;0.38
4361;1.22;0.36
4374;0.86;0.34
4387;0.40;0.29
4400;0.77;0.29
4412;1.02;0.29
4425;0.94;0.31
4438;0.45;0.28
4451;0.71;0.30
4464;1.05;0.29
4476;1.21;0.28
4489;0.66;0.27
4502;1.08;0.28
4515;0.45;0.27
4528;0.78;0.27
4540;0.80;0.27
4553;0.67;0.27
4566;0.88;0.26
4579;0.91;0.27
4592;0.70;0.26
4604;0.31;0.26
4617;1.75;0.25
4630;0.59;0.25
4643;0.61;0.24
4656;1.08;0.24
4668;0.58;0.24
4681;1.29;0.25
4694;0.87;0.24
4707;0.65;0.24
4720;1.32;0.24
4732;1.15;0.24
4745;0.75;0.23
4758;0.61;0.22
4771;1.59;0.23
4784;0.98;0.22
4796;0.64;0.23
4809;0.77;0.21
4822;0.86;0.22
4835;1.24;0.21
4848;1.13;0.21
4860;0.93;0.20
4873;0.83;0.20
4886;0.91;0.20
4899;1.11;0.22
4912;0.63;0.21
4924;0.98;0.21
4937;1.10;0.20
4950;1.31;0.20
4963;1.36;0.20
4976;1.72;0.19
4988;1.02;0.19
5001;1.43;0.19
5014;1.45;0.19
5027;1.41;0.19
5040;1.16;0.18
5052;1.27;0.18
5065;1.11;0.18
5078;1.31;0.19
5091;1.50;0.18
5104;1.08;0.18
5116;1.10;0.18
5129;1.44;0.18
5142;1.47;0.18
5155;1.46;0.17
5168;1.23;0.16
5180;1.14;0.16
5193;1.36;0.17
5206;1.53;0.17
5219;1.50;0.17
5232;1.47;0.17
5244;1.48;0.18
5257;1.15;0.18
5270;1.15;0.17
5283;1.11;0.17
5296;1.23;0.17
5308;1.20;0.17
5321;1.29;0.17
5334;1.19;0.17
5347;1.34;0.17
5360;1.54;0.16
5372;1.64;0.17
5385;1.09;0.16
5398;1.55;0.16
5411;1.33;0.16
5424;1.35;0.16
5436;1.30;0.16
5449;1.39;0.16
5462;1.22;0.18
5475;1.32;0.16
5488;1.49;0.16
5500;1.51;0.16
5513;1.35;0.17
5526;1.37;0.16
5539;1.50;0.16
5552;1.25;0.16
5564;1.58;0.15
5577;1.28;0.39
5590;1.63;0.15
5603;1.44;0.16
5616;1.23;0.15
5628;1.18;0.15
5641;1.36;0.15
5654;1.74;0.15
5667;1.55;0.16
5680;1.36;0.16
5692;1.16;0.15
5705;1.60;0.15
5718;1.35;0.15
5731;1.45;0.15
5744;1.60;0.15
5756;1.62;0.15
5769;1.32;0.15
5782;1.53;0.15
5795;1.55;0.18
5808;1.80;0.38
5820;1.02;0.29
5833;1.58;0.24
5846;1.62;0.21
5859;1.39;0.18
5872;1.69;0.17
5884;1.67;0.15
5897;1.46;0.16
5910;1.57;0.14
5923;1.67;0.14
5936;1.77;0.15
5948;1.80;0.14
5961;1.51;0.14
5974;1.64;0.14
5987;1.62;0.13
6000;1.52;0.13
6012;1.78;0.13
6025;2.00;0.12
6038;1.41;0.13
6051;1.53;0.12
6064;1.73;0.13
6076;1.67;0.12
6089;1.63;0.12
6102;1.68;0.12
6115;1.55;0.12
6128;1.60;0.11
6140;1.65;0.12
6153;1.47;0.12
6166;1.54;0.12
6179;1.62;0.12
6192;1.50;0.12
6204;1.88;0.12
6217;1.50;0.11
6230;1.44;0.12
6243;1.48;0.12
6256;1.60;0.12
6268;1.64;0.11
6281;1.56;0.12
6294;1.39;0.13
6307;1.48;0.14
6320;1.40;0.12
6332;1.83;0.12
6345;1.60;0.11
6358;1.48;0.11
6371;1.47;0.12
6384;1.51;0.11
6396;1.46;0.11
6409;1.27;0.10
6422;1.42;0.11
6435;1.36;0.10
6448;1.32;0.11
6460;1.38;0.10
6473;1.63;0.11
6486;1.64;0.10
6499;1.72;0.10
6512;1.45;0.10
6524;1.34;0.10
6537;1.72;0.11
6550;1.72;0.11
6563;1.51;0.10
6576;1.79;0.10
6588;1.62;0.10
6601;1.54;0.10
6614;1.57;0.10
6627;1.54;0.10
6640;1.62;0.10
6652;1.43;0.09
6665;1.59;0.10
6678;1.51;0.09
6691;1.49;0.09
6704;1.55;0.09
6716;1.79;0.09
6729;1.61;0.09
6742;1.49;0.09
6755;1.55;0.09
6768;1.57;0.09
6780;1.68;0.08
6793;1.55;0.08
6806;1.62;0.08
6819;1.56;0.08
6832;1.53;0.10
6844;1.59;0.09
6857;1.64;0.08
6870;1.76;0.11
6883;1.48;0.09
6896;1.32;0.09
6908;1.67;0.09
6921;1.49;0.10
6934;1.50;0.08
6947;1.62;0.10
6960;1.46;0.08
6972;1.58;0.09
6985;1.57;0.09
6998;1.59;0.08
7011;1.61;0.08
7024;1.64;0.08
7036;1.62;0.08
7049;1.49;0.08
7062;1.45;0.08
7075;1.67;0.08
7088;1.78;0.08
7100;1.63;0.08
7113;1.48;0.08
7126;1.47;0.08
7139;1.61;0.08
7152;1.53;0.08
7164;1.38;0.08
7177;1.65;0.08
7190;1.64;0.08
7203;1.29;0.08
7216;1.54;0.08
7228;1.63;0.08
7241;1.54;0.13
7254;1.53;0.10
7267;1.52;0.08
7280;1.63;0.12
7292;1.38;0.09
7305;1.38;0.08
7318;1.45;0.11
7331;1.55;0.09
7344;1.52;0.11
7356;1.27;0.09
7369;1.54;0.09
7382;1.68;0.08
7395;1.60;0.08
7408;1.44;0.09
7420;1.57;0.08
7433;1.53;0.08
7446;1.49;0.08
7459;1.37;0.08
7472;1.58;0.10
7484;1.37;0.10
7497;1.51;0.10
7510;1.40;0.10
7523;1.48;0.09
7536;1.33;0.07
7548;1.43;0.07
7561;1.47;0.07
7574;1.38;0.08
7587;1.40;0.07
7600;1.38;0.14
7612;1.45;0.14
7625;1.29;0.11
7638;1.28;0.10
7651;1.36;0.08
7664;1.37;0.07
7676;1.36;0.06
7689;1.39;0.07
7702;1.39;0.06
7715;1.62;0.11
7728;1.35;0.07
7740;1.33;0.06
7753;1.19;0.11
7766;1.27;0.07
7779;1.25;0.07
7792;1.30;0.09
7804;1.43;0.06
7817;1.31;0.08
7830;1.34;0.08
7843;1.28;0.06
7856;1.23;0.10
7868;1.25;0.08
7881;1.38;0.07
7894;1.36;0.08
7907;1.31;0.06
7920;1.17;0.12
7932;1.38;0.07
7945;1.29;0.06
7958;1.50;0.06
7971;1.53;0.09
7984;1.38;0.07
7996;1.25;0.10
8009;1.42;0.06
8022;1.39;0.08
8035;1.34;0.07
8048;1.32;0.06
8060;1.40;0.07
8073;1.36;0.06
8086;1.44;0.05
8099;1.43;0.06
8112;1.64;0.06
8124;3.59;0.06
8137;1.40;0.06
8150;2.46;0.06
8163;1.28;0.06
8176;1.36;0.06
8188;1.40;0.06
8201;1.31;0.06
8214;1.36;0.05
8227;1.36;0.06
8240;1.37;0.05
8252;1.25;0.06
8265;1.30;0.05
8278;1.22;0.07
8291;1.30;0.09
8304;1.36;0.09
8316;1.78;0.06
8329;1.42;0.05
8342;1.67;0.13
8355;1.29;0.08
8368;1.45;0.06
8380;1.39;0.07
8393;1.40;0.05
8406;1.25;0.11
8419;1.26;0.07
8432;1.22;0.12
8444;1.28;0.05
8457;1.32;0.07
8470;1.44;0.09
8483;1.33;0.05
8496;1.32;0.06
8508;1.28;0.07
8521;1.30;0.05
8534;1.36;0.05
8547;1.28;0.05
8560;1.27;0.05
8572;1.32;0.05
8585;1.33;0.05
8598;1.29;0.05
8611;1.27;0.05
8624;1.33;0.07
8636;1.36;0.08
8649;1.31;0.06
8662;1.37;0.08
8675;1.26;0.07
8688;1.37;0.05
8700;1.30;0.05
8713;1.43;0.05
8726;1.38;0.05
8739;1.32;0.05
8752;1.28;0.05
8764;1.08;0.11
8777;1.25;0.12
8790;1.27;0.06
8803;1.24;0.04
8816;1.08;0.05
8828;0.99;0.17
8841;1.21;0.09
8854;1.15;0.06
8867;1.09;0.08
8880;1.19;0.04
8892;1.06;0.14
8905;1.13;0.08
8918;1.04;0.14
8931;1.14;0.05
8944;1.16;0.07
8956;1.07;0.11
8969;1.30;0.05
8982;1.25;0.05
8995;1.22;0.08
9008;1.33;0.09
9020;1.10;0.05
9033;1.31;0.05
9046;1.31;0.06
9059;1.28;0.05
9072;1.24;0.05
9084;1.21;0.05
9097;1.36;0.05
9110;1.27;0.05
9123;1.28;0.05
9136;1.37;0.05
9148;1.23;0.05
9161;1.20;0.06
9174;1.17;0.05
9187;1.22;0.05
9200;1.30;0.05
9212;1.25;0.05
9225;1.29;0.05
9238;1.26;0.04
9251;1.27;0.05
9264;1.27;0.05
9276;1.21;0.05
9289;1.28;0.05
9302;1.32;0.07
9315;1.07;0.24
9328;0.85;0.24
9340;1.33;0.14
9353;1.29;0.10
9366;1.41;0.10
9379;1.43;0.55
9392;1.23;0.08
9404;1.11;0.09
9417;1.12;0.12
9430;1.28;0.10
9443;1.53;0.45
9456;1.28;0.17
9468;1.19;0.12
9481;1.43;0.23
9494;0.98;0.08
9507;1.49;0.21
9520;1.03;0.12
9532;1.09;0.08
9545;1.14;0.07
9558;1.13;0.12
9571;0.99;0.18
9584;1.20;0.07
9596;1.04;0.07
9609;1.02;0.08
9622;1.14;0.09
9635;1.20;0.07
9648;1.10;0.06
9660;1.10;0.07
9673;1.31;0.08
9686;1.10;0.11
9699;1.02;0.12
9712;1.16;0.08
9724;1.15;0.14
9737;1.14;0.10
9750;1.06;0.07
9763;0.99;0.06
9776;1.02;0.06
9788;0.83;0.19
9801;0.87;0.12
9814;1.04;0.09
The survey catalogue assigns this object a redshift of 0.238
